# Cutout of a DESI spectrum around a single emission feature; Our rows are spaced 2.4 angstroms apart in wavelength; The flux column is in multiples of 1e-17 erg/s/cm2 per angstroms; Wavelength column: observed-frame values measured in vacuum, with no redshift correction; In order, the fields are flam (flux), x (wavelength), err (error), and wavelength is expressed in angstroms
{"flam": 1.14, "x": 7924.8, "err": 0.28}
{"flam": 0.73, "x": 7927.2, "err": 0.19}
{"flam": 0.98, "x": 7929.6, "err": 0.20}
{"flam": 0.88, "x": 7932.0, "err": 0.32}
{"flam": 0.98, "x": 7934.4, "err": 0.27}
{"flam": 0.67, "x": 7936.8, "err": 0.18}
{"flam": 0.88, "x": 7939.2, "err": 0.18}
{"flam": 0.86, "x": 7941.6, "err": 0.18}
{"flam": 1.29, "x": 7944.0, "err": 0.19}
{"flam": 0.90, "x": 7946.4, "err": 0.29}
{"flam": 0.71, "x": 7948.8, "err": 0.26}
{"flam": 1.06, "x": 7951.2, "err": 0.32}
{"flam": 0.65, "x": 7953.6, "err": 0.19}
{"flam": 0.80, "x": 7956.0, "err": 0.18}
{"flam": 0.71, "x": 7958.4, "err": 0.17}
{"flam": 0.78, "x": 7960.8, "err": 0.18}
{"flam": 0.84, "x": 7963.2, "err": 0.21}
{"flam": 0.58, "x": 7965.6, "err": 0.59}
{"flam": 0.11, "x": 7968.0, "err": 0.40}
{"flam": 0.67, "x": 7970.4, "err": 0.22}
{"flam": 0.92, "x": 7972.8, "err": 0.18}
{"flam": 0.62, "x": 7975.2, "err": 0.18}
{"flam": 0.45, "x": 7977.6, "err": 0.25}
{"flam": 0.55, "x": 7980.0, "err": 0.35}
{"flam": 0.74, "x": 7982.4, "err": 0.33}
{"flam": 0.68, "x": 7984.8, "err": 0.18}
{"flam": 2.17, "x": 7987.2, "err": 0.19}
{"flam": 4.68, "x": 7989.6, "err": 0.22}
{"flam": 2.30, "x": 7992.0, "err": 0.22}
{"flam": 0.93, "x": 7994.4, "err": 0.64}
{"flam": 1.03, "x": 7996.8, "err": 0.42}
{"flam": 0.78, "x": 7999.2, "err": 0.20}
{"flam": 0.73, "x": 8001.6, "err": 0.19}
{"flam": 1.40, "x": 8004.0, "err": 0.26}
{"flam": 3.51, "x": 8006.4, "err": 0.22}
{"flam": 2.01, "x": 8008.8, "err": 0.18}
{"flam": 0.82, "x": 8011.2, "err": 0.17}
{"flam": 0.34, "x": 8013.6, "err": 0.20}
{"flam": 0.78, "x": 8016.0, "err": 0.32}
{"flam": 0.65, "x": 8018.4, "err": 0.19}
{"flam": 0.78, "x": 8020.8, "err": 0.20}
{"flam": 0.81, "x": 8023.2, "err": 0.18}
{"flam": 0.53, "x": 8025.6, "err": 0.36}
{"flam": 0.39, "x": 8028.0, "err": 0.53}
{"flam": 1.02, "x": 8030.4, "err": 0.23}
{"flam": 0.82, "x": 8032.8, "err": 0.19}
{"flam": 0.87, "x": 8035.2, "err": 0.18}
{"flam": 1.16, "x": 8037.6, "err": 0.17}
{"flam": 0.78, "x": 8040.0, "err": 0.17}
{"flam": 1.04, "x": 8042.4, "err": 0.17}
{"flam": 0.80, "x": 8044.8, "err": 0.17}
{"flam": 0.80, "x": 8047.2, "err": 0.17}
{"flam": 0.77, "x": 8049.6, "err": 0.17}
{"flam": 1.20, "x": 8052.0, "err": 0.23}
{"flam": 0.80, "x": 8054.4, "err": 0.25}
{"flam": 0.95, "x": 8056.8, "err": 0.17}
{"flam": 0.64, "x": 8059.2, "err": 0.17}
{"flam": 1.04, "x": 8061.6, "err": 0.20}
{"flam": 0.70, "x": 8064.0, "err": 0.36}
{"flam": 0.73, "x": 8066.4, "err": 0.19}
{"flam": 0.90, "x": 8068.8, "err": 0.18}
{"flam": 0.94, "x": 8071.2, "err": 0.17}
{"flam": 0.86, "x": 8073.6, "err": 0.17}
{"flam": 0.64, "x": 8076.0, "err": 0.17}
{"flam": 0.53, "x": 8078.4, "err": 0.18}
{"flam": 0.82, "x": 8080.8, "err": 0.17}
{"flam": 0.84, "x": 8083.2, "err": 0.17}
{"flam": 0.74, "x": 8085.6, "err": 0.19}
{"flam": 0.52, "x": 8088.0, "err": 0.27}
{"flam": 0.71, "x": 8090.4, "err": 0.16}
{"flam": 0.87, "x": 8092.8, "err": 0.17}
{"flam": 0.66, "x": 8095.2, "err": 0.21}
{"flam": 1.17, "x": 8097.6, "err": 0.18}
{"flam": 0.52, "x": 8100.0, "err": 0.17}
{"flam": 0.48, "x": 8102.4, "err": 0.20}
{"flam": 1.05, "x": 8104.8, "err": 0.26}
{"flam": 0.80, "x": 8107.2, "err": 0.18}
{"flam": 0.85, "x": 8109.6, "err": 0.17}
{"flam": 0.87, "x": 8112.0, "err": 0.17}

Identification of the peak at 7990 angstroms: [S II]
